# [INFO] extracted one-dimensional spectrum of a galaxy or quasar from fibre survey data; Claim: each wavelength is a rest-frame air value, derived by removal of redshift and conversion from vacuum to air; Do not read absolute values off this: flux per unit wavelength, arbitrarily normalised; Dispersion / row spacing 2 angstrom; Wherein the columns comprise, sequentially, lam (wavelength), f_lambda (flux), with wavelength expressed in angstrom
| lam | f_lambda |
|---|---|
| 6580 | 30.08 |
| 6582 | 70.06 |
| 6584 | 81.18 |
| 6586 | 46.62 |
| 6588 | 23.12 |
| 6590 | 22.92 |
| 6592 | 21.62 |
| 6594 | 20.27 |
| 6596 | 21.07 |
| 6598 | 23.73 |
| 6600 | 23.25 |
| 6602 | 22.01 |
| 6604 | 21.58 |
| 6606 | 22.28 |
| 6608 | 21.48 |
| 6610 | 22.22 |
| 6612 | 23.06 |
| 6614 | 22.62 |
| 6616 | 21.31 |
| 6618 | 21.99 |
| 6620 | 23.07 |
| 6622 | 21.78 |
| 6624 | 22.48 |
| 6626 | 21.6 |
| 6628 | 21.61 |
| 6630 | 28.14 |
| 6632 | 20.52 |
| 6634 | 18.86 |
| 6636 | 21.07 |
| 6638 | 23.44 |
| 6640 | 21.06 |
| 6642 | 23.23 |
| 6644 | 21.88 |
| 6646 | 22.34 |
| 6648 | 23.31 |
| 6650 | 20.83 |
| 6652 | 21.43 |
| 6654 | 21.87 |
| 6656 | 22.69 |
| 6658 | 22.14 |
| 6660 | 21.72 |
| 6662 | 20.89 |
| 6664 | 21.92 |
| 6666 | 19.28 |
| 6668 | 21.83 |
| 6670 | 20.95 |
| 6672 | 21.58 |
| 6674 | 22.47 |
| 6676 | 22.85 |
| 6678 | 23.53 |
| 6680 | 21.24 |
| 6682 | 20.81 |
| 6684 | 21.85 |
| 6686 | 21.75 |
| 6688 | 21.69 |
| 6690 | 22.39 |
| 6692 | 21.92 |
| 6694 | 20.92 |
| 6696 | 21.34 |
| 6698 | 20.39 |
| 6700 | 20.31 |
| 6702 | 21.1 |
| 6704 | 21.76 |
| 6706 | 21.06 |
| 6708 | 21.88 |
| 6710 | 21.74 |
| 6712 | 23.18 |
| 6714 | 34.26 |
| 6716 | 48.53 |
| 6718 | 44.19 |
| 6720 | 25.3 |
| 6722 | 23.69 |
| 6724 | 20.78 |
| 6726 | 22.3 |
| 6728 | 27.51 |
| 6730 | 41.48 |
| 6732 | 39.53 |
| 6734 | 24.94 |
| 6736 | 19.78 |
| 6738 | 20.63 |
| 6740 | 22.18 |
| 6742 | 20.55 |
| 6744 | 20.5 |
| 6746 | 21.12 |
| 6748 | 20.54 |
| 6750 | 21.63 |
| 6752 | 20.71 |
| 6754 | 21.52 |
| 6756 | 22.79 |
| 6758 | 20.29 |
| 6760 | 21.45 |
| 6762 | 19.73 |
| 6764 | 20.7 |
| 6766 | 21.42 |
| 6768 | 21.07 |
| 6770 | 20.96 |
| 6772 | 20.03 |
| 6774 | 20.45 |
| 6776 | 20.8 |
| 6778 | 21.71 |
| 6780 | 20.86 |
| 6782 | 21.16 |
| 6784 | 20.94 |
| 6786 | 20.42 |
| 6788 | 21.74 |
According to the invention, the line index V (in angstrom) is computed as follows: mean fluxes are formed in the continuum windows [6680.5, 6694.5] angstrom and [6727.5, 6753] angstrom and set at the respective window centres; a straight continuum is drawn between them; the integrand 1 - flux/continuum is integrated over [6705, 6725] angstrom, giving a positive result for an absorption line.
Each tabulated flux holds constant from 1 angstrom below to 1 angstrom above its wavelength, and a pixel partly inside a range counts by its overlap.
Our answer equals -4.52 angstrom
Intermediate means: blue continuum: 21.6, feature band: 28.5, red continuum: 24.6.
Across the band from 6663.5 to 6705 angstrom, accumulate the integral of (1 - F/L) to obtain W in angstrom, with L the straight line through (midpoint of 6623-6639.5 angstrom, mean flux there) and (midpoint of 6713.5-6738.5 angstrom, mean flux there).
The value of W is 8.1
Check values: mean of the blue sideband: 22.2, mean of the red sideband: 30.3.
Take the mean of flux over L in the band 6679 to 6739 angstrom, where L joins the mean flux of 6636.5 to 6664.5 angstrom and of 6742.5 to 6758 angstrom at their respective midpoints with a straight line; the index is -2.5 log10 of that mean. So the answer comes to -0.175 mag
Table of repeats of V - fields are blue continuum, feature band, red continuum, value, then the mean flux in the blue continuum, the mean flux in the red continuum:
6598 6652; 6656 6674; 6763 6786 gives 0.3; 22.2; 20.9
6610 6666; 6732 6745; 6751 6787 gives -1.0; 22.1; 20.9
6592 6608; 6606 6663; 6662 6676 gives -1.1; 22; 21.4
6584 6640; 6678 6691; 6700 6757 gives 1.7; 24.1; 25.5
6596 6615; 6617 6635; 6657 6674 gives -0.2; 22.4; 21.4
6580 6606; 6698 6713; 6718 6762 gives 2.7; 32.6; 24.1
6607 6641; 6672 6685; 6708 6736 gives 2.1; 22.1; 29.9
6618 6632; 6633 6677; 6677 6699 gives 1.1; 22.8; 21.6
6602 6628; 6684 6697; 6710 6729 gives 2.7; 22.1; 29.5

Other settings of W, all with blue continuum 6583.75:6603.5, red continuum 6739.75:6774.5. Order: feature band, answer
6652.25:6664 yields 1.68 angstrom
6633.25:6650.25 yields 2.83 angstrom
